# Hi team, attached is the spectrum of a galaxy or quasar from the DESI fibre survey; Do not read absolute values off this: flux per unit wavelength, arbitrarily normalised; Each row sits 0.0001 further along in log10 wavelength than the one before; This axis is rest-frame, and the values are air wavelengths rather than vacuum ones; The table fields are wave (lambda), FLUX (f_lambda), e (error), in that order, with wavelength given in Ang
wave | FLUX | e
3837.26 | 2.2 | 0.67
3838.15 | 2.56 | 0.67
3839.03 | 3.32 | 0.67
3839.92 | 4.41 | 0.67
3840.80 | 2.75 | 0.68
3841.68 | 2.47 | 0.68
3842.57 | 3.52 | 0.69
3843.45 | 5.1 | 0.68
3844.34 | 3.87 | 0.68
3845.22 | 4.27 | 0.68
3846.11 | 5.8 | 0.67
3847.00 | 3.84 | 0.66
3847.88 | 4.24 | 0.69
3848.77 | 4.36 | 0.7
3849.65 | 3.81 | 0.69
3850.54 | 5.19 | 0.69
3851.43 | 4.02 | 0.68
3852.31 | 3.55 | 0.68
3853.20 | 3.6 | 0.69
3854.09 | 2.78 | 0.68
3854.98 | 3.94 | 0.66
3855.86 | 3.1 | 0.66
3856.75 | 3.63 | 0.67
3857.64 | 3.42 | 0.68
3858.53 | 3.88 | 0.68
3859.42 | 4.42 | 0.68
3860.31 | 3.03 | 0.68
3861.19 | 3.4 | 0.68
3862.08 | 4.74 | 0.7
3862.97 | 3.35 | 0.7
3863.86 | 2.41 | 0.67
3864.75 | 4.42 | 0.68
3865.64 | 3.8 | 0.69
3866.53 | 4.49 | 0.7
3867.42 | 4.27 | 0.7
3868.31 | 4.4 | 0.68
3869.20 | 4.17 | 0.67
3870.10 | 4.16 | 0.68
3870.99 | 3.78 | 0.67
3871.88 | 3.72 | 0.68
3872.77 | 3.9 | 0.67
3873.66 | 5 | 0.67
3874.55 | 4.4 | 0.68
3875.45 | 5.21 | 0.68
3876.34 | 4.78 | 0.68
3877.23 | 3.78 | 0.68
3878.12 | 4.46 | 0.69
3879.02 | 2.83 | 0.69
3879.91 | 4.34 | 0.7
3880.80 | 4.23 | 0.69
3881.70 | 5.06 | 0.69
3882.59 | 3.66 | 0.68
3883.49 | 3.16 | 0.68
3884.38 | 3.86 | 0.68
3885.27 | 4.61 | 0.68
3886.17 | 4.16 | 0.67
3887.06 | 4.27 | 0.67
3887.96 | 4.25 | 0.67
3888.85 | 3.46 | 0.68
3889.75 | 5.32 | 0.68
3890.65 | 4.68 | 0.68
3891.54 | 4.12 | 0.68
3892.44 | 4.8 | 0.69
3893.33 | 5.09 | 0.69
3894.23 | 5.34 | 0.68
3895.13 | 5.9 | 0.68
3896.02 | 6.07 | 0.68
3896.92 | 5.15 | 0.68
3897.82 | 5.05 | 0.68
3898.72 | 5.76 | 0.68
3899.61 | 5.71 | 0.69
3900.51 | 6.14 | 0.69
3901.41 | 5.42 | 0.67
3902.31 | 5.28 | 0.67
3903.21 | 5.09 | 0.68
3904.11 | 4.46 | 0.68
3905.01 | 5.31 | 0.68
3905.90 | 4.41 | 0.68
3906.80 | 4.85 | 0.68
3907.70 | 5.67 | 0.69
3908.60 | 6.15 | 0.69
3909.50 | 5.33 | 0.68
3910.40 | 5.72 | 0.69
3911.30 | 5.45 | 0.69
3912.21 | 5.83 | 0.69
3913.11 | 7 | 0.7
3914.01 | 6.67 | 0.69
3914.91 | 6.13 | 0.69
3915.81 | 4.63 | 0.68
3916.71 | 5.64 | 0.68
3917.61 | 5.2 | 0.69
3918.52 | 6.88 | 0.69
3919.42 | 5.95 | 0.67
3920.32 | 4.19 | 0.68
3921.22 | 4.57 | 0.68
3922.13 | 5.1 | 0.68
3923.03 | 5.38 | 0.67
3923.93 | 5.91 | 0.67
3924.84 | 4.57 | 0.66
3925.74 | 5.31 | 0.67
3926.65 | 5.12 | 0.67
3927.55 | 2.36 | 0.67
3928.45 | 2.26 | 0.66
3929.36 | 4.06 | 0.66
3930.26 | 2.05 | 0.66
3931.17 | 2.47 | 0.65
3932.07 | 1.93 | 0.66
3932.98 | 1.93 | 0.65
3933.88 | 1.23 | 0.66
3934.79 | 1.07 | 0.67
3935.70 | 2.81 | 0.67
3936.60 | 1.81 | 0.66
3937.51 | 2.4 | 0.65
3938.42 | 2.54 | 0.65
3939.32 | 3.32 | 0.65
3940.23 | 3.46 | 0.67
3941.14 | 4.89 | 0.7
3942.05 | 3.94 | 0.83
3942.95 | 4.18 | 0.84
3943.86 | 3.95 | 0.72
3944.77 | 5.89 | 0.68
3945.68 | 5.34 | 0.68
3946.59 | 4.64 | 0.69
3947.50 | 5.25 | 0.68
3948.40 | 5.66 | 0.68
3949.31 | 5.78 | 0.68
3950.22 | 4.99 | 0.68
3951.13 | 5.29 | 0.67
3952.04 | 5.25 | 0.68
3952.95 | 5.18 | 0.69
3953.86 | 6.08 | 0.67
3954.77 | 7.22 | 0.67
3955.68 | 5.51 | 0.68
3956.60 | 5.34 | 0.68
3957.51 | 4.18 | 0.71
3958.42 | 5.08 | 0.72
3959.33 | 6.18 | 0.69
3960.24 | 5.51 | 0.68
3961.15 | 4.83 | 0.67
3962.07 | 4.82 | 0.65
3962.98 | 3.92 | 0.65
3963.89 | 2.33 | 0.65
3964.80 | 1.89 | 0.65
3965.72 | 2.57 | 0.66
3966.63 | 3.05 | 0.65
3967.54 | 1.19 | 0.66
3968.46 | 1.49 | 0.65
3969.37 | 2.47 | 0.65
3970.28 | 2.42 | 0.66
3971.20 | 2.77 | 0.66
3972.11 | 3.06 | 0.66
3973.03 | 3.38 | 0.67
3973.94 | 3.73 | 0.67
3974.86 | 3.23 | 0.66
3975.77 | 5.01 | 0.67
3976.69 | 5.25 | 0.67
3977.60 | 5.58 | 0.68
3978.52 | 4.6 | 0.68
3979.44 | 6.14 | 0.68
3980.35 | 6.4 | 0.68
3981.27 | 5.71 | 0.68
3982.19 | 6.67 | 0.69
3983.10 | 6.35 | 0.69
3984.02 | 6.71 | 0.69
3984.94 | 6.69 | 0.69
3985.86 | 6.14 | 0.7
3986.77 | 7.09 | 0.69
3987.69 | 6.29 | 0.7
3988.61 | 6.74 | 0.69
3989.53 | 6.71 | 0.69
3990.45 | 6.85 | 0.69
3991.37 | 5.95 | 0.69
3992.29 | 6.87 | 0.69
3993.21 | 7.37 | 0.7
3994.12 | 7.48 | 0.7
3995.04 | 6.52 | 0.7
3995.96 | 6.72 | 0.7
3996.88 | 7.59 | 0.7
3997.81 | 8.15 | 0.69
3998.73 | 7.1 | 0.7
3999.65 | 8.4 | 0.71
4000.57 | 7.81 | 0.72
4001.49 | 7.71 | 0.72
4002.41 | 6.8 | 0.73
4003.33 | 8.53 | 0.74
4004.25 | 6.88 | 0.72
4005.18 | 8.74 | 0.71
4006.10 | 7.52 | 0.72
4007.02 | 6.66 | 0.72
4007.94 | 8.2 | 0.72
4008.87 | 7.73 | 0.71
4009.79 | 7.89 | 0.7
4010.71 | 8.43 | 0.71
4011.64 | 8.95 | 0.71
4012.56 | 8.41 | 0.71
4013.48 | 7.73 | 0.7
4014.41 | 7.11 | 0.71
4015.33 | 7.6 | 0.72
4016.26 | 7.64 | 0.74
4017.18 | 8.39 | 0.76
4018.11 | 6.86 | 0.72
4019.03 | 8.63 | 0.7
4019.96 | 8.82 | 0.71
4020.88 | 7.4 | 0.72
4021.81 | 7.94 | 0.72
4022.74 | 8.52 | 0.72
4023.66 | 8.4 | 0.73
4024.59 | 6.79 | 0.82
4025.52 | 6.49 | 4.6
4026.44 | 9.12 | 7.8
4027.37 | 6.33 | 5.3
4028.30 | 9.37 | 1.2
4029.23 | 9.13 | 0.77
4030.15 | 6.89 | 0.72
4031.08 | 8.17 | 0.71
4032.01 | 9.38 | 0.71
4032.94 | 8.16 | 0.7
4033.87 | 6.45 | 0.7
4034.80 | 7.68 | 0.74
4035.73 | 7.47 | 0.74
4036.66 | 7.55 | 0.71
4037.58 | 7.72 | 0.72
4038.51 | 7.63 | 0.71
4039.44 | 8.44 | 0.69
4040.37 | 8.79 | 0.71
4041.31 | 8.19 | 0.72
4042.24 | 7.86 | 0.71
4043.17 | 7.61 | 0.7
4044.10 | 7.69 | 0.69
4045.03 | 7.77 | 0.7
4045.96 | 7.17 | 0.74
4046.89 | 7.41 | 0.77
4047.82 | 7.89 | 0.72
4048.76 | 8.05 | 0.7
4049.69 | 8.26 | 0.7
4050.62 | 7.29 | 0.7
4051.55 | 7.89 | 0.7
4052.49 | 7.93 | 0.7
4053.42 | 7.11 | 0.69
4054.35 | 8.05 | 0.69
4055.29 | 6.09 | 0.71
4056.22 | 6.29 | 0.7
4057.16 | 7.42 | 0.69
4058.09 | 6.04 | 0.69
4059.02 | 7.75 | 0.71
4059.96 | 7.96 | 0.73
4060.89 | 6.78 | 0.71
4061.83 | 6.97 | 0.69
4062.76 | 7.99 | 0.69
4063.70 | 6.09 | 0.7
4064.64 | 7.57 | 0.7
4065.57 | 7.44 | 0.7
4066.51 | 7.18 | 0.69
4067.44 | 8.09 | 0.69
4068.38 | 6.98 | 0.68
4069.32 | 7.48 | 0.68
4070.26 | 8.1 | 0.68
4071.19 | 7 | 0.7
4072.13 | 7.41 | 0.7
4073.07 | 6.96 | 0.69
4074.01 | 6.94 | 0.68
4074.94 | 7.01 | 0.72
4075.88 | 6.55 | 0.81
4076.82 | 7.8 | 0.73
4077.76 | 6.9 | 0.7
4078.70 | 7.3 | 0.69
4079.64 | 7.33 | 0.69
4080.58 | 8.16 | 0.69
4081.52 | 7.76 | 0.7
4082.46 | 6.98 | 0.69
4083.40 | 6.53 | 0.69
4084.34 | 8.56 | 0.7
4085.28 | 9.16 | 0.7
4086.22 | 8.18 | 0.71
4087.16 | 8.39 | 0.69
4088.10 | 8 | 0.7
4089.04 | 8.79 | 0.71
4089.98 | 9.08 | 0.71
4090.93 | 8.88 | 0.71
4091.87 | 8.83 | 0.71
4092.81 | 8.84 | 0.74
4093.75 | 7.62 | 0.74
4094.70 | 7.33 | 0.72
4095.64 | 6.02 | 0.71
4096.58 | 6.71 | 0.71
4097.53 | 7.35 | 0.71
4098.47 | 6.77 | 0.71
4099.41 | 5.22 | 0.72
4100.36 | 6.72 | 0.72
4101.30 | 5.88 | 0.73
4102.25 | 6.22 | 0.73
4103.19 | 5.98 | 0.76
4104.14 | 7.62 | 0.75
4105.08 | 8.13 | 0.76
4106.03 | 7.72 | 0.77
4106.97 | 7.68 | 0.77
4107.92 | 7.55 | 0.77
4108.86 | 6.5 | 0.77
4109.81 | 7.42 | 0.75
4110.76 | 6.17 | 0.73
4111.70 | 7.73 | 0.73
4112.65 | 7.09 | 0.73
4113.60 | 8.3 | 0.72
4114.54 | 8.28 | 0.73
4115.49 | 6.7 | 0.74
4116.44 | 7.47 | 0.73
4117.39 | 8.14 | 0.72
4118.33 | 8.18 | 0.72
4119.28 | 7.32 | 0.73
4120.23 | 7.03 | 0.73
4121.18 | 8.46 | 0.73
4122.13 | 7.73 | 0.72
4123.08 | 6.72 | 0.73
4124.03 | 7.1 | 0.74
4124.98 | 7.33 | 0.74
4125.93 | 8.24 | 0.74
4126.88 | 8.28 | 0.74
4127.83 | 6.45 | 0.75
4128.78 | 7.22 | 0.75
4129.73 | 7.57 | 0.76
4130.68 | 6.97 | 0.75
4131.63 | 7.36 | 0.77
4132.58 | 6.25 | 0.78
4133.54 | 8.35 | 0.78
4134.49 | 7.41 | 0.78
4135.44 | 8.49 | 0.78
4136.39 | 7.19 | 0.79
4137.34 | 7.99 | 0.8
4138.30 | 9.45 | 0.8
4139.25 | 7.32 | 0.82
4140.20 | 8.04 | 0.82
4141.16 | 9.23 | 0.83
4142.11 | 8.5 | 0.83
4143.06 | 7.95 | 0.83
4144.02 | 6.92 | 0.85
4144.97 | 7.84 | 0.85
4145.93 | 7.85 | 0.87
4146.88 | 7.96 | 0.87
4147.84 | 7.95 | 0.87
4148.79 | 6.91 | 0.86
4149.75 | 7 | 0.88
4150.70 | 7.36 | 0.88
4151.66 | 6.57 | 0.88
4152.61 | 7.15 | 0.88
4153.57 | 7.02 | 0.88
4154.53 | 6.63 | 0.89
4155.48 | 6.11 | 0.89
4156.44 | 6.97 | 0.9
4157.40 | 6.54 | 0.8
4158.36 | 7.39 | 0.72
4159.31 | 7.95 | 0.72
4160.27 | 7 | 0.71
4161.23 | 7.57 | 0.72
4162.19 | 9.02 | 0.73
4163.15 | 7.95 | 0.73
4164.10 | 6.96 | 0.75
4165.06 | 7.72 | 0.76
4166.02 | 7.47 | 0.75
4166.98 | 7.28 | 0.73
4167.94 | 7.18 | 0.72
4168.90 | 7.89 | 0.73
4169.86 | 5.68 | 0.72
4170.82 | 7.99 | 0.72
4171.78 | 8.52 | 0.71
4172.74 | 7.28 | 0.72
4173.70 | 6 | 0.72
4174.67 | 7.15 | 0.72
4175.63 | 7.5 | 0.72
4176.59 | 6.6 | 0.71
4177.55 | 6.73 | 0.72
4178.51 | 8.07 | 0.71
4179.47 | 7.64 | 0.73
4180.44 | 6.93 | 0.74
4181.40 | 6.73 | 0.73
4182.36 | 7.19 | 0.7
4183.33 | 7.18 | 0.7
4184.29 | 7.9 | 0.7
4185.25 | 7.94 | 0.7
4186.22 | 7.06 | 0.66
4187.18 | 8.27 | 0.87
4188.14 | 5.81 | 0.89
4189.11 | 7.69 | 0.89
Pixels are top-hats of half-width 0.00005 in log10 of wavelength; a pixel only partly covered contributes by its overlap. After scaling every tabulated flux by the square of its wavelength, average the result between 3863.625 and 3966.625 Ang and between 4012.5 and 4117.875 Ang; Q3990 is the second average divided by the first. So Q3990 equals 1.80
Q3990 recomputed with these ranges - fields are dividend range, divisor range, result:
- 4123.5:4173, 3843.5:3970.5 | 1.94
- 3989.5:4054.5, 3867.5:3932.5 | 1.74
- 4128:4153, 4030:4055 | 1.03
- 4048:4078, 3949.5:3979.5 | 1.82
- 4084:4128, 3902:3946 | 1.88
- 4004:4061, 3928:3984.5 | 1.96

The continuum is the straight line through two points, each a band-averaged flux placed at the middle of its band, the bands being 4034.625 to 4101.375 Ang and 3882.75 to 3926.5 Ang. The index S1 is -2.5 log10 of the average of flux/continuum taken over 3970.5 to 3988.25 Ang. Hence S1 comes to 0.19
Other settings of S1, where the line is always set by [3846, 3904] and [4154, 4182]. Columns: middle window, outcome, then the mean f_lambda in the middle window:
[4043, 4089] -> -0.20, 7.47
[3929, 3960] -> 0.21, 4.16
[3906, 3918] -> -0.20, 5.68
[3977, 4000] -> -0.21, 6.66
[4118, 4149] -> -0.12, 7.69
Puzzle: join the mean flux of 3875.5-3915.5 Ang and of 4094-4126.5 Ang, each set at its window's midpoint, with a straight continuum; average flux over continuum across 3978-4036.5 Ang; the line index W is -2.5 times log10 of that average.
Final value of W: -0.206 mag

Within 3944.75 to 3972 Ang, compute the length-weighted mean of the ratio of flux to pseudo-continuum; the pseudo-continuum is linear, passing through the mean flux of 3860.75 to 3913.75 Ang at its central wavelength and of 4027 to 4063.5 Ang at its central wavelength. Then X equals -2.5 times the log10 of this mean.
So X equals 0.34 mag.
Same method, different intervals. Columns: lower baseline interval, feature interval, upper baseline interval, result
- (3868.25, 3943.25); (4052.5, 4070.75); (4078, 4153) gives -0.076 mag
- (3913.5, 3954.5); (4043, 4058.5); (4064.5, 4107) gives -0.105 mag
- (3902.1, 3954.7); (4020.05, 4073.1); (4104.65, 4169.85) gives -0.222 mag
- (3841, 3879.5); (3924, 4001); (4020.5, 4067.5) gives 0.270 mag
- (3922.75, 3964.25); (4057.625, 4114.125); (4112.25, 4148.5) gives -0.083 mag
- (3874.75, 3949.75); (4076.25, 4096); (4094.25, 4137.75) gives -0.155 mag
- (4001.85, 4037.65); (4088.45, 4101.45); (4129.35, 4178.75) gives 0.023 mag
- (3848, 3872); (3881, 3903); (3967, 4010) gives -0.101 mag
